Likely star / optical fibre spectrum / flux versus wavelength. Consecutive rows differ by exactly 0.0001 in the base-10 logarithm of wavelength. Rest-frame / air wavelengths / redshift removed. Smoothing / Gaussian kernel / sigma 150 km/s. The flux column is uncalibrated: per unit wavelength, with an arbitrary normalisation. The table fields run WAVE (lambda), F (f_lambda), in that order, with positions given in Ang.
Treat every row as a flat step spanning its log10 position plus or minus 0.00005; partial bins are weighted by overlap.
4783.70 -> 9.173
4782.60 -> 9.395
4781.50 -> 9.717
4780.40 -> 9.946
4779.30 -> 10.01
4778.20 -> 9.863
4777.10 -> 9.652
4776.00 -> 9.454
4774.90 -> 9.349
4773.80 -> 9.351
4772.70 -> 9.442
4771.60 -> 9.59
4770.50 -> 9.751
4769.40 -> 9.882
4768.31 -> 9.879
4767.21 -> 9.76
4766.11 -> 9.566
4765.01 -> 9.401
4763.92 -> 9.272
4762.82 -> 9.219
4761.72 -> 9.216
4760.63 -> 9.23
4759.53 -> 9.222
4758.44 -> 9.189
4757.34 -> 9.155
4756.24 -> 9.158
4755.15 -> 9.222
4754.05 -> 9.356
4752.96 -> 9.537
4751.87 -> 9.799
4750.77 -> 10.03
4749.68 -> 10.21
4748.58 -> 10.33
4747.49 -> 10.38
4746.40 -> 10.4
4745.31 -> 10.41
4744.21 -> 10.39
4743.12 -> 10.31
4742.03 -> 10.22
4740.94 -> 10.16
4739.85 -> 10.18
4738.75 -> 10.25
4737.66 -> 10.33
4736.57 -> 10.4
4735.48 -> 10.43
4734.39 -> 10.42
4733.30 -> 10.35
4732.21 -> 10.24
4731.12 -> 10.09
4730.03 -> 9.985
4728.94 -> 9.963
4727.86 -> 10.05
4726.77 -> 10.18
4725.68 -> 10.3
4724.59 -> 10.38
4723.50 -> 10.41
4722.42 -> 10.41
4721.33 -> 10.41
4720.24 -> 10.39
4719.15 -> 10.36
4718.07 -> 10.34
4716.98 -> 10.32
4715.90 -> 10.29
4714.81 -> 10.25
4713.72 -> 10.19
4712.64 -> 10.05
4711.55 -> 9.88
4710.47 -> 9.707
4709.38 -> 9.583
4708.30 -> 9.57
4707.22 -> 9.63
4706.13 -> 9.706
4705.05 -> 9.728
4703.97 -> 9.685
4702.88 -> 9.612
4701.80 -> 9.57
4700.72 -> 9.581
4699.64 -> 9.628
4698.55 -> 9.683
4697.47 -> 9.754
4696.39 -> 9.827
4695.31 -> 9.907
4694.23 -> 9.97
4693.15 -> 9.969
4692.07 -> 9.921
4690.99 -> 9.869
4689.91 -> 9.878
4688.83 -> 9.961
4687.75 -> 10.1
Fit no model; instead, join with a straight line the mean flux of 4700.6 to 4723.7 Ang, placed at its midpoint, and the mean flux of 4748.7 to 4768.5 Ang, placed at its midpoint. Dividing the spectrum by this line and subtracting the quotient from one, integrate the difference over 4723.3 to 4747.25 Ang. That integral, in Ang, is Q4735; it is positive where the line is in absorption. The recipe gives -1.3 Ang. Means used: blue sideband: 9.99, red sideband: 9.48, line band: 10.3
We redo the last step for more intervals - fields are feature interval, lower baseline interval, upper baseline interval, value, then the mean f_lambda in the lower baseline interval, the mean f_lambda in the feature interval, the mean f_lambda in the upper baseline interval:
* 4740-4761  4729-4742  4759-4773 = 0.09 Ang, 10.2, 9.84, 9.5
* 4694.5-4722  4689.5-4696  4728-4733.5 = 0.26 Ang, 9.92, 9.91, 10.1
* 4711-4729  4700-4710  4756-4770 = -1.28 Ang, 9.63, 10.3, 9.4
